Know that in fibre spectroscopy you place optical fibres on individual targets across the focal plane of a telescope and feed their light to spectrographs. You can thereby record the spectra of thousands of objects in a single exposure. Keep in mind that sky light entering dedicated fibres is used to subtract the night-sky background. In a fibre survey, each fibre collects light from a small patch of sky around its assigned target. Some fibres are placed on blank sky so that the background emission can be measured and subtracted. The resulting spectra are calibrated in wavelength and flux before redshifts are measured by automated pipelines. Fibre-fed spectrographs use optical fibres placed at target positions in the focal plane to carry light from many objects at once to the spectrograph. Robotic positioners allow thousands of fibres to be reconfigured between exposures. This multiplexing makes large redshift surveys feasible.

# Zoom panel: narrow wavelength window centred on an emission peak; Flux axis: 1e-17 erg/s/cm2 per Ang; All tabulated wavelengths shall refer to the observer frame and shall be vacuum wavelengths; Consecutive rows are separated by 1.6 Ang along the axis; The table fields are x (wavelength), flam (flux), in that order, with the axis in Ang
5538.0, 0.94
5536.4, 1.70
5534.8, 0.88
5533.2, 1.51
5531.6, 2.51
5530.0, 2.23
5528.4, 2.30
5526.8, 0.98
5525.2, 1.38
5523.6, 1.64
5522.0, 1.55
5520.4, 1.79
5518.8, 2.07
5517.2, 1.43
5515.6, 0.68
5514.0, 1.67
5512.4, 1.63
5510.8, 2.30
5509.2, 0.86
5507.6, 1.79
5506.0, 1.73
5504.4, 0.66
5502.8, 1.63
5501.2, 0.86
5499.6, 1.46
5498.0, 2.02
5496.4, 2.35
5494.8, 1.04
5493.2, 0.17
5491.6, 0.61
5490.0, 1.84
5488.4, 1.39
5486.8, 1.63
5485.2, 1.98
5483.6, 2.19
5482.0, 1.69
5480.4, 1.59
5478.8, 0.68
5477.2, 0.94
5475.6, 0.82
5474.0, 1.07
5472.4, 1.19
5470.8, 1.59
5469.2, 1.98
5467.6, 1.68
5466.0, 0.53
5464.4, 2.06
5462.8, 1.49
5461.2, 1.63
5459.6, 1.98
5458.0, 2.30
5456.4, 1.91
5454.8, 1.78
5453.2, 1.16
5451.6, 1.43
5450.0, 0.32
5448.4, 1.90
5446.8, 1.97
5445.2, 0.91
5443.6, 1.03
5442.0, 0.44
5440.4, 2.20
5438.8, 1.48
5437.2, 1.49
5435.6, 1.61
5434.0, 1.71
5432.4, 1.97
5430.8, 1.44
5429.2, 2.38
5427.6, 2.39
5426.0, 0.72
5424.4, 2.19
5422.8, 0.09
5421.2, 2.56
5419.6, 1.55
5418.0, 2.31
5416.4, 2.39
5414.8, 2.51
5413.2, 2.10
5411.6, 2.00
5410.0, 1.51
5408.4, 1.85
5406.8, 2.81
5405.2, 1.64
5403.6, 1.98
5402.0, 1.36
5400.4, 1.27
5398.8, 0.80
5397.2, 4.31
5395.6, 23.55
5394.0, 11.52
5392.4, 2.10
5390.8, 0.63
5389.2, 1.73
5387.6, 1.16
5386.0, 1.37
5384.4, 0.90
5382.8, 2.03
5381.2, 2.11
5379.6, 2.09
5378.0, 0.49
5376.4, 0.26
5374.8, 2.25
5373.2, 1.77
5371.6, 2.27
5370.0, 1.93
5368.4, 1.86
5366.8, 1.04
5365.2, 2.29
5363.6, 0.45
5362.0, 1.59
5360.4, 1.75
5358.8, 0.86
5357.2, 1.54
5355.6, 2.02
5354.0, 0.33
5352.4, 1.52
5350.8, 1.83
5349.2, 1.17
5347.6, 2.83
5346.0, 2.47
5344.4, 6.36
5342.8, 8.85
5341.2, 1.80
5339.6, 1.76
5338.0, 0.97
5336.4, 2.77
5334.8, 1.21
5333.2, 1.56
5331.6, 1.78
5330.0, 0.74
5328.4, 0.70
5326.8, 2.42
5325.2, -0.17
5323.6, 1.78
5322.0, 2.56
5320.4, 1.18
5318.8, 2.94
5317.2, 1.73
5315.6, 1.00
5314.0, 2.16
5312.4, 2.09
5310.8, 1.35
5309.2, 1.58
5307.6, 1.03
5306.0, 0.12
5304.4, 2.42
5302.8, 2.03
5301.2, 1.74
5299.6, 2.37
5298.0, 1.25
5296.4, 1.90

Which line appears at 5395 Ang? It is [O III]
